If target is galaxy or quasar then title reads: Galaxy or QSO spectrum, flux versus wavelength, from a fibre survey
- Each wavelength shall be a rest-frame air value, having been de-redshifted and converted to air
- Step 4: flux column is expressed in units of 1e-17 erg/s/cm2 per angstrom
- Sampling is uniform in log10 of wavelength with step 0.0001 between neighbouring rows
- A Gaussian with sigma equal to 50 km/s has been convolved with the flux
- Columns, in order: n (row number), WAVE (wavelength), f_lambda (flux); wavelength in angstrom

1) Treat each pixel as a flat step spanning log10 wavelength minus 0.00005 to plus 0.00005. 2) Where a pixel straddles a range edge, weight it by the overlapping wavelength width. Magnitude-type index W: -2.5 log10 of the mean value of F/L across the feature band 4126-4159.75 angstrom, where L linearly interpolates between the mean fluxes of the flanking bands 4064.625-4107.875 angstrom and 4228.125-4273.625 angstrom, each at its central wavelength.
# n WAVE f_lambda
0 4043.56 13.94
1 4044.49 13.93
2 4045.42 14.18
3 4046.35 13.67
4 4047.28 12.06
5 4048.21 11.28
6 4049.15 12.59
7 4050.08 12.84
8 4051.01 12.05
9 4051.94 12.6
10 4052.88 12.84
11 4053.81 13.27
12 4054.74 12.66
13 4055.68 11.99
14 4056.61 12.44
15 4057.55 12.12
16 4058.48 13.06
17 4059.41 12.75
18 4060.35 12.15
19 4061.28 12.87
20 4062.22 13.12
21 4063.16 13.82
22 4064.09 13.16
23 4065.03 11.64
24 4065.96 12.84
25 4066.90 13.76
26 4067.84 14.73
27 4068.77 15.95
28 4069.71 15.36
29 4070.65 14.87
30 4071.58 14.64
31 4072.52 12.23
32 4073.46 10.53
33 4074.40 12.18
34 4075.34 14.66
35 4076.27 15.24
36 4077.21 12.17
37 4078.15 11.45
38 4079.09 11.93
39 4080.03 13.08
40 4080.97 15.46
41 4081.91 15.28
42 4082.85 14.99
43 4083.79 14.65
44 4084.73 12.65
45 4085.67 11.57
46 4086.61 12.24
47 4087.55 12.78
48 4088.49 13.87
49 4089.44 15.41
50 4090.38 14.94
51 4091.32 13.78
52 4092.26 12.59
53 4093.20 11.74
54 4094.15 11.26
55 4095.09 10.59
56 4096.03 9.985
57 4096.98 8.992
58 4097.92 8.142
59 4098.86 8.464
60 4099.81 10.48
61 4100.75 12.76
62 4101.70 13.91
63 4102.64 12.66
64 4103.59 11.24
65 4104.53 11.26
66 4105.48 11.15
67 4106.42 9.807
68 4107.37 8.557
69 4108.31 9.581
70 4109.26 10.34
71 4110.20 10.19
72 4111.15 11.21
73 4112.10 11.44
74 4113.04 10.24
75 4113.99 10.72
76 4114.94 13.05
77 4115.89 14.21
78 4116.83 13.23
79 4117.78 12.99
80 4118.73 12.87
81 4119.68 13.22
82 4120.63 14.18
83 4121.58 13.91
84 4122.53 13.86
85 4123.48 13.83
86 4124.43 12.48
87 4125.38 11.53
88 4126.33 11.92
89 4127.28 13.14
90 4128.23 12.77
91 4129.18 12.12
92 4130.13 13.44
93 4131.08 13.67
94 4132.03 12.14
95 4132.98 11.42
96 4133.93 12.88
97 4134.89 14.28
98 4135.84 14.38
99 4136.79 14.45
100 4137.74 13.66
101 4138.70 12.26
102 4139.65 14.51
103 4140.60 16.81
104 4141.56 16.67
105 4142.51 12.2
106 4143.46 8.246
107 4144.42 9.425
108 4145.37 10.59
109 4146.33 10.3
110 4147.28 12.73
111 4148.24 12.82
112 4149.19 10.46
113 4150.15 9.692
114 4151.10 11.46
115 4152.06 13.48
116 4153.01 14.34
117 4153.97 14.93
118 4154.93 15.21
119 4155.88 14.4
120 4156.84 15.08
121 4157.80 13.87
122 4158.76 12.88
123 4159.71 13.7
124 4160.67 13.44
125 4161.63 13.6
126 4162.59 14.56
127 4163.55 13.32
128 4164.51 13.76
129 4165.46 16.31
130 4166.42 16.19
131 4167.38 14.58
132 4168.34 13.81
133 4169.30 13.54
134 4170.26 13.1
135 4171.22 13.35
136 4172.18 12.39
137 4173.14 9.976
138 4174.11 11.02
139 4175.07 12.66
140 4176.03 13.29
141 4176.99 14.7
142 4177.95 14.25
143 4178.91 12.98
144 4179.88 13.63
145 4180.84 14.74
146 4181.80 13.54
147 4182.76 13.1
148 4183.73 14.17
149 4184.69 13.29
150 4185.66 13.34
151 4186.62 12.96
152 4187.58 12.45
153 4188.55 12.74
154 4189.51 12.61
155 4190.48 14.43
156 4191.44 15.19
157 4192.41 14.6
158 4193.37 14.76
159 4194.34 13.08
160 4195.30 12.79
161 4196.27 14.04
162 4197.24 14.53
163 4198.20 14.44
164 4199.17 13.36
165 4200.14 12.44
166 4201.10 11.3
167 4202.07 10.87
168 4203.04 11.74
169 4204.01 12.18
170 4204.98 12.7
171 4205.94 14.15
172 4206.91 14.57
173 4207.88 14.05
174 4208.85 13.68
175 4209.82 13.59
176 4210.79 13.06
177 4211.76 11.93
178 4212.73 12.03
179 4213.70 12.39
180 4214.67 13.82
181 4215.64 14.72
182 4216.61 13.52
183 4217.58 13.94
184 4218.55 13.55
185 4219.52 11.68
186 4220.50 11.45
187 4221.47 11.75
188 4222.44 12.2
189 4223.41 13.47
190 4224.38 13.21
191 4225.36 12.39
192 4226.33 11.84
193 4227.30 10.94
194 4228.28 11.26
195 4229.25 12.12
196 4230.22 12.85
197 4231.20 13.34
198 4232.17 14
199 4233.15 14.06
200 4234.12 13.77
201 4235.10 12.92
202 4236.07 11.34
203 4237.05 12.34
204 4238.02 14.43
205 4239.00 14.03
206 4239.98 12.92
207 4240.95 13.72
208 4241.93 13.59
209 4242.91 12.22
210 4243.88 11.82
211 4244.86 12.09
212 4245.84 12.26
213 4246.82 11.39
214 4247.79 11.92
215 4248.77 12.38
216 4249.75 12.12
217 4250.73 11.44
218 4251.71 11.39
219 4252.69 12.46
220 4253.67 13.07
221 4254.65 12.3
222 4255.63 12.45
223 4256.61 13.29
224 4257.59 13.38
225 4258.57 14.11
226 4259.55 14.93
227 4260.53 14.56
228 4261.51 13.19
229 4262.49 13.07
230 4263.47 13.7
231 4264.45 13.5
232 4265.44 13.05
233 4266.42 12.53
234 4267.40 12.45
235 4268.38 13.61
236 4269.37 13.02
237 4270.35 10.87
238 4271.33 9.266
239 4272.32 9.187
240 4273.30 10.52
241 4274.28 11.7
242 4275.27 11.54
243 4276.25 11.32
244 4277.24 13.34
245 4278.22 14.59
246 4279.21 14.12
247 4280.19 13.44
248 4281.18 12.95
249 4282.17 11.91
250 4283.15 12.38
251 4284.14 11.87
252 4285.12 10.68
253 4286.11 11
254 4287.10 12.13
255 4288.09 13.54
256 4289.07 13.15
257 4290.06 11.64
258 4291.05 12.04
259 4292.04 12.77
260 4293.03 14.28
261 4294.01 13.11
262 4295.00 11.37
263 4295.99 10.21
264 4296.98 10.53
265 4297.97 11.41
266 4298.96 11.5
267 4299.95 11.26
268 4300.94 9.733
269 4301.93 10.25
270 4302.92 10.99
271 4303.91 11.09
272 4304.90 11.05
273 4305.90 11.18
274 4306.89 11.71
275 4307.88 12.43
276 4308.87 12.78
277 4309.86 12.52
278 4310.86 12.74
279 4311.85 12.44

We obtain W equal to -0.03 mag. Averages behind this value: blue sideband 12.6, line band 13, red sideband 12.7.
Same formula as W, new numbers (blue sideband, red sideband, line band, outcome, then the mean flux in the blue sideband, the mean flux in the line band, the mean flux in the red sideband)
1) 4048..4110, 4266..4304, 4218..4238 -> -0.046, 12.5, 12.6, 11.9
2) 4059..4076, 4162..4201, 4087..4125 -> 0.136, 13.4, 11.9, 13.6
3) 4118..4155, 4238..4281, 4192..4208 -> -0.043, 12.9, 13.2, 12.6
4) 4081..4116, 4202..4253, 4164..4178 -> -0.100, 11.8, 13.5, 12.7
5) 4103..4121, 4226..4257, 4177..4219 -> -0.100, 11.5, 13.4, 12.6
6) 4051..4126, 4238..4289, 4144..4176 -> -0.046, 12.5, 13.1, 12.5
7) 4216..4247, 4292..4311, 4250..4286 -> -0.033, 12.7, 12.5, 11.6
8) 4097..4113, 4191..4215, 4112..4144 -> -0.159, 10.6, 13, 13.2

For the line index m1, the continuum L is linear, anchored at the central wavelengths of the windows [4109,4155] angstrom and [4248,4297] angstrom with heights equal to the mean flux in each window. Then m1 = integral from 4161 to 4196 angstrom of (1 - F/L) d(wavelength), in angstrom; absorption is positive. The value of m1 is -2.8 angstrom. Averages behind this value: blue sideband 12.6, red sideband 12.4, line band 13.6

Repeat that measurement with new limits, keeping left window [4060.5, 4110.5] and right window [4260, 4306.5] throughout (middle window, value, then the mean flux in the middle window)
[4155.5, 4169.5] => -2.2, 14.2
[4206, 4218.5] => -1.3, 13.5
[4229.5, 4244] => -1.2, 13.2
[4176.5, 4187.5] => -1.2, 13.7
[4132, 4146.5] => -0.5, 12.8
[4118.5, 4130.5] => -0.6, 13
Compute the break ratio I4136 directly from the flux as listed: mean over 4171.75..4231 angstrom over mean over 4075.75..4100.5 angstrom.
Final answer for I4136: 1.05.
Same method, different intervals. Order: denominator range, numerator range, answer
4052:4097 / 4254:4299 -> 0.95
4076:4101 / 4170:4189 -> 1.05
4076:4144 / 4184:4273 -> 1.03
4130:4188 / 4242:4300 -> 0.93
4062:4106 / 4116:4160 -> 1.02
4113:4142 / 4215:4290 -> 0.95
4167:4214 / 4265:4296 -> 0.92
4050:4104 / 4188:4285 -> 1.00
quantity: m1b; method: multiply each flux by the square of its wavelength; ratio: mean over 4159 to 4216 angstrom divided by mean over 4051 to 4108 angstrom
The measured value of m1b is 1.12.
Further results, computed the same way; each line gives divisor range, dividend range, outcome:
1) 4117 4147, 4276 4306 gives 1.00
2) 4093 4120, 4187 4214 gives 1.24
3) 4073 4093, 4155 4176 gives 1.06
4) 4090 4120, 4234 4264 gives 1.21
